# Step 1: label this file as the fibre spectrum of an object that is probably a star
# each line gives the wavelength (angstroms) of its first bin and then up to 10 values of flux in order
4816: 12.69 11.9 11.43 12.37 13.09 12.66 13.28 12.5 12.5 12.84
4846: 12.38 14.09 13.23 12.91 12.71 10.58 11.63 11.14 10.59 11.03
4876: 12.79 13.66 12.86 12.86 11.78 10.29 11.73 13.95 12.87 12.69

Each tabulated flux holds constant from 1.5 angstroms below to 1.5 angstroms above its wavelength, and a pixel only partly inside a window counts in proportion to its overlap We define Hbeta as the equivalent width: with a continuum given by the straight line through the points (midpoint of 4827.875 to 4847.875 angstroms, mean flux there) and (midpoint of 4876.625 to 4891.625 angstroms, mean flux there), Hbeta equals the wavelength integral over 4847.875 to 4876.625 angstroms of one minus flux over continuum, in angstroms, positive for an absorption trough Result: 1.3 angstroms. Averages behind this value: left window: 12.8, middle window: 12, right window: 12.4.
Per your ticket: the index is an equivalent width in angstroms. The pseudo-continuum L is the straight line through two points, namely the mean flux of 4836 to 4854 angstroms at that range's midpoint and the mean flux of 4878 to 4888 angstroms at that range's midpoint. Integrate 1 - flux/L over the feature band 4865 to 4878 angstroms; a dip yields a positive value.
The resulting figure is 1.43 angstroms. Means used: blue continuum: 12.9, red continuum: 12.9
